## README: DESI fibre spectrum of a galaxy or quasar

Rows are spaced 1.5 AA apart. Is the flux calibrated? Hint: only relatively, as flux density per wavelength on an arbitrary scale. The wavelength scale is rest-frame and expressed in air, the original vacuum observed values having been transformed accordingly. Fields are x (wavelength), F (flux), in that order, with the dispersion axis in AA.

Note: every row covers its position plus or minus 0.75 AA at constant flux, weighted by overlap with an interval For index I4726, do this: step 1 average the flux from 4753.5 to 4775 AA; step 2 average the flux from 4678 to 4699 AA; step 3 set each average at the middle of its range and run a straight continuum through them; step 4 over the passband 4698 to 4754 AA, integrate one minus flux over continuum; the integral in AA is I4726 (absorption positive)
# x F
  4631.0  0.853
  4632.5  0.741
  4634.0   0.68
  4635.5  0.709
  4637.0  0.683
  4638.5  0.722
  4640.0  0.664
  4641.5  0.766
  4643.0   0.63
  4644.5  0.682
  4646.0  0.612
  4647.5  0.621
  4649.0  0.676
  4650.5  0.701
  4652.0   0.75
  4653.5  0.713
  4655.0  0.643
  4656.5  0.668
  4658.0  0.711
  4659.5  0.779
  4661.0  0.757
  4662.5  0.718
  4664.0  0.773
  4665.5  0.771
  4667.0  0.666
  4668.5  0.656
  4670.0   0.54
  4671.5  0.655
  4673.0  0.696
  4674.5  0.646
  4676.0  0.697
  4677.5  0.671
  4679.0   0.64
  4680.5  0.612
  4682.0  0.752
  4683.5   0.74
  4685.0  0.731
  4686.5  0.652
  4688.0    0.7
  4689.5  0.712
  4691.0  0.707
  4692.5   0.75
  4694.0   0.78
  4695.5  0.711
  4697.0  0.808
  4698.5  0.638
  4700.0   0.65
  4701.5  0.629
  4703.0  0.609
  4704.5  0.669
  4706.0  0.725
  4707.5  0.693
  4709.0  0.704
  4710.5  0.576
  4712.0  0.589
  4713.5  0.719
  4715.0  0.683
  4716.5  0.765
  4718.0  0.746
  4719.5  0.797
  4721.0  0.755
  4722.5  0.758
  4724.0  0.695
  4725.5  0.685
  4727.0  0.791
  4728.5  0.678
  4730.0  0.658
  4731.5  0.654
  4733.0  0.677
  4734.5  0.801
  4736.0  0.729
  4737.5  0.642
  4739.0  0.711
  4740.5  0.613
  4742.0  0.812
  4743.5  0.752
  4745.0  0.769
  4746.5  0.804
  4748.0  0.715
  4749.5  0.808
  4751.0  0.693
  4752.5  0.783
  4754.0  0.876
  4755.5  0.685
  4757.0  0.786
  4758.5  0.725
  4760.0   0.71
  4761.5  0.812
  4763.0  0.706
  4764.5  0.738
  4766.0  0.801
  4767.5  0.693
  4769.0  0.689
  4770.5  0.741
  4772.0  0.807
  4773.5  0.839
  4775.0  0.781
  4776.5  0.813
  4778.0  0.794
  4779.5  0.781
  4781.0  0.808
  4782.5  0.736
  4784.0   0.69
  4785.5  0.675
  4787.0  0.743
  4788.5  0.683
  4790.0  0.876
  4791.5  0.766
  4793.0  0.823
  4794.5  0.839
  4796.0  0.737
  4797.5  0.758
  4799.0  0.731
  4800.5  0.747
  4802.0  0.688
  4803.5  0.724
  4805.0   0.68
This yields 1.80 AA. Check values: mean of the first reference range 0.71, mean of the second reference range 0.757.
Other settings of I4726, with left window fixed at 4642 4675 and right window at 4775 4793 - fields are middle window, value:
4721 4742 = 0.7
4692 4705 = 0.3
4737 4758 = -0.2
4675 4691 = 0.2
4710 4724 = 0.2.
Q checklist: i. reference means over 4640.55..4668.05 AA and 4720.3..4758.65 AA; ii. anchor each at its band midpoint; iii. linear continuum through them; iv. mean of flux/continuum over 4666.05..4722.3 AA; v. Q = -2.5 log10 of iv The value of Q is 0.042 mag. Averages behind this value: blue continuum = 0.701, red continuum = 0.733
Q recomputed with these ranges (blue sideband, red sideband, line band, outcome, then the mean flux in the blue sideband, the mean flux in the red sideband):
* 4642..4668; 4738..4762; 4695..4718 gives 0.07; 0.699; 0.752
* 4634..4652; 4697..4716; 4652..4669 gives -0.06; 0.682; 0.664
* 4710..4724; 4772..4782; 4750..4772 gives 0.04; 0.711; 0.801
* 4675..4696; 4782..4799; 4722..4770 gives 0.00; 0.703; 0.756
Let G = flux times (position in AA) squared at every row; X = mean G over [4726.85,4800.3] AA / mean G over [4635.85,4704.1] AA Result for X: 1.13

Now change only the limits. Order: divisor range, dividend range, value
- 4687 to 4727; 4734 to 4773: 1.08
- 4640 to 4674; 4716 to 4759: 1.11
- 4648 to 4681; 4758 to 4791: 1.15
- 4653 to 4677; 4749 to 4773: 1.13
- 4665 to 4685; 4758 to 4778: 1.17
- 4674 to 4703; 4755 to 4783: 1.13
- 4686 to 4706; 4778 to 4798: 1.14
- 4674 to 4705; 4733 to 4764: 1.10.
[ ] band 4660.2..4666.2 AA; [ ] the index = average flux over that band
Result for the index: 0.755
